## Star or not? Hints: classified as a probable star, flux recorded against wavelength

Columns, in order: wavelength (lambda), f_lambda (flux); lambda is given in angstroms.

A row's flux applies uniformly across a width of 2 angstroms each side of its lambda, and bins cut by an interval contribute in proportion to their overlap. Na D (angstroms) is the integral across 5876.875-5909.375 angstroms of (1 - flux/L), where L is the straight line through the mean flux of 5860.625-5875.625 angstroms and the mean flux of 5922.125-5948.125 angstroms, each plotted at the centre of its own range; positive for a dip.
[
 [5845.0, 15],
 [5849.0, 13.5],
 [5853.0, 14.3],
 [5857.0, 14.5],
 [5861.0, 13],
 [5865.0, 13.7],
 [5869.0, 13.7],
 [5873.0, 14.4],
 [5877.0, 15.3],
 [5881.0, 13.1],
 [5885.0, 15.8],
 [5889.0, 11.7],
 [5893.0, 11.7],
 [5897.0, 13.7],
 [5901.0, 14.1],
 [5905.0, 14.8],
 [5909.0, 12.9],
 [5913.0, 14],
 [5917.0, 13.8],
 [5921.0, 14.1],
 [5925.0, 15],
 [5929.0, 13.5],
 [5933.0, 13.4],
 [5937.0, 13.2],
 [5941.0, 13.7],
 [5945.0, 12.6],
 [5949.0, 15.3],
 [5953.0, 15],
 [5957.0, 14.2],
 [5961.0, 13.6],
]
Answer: 0.4 angstroms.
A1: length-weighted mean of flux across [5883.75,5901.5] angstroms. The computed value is 13.2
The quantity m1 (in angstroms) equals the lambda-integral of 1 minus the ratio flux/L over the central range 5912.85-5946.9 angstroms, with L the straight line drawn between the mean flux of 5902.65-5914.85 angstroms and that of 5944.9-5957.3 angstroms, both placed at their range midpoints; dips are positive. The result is 1.3 angstroms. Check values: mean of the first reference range 13.9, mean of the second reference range 14.5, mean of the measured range 13.7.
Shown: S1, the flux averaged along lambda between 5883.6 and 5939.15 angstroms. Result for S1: 13.7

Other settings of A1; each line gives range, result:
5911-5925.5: 14.1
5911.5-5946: 13.7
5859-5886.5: 14.1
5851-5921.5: 13.8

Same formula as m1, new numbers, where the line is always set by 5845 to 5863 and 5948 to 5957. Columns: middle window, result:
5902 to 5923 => 0.9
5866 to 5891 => 0.4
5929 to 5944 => 1.4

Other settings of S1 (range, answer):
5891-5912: 13.5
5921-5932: 14.1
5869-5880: 14.5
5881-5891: 13.6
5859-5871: 13.5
